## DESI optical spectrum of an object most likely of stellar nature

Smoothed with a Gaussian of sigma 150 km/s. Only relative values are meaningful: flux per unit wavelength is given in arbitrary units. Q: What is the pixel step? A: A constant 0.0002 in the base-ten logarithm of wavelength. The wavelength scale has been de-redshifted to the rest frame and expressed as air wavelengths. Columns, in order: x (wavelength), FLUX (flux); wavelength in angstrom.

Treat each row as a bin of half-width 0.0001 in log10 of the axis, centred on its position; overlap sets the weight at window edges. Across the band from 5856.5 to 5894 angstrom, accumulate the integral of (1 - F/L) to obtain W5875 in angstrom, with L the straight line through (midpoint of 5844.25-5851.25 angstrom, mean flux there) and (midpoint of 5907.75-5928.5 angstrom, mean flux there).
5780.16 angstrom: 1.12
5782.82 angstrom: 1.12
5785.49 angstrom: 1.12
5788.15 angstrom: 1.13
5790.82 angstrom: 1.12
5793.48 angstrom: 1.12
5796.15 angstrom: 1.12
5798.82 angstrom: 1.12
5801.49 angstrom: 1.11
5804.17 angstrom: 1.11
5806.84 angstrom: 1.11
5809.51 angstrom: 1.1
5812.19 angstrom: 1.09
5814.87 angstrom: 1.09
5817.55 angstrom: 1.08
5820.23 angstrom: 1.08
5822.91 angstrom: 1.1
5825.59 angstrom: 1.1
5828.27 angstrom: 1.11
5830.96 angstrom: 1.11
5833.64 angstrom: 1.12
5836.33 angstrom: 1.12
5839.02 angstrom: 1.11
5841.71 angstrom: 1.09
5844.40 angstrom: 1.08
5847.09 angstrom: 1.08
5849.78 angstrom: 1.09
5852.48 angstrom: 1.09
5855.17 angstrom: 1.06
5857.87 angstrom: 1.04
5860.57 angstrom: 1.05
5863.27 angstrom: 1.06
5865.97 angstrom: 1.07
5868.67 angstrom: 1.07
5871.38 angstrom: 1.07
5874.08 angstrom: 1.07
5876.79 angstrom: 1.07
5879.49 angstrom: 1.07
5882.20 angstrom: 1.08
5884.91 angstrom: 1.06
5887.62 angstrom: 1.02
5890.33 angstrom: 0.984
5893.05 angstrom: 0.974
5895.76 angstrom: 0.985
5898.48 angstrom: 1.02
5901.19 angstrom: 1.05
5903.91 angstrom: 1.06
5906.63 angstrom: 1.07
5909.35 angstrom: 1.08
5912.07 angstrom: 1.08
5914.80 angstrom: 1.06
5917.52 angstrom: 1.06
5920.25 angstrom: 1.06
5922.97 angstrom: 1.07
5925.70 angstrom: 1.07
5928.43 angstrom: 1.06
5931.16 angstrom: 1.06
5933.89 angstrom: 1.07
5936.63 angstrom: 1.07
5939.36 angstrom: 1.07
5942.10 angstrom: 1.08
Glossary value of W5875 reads 0.97 angstrom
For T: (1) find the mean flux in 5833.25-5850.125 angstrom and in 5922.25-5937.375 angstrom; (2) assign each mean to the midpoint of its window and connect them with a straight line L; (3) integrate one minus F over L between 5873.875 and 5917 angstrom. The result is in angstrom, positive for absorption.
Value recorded 1.3 angstrom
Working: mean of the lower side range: 1.1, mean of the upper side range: 1.07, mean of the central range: 1.05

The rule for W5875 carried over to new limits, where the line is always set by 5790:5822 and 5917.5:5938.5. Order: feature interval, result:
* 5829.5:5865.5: 0.2 angstrom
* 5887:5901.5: 1.0 angstrom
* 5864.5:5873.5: 0.1 angstrom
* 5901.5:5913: 0.0 angstrom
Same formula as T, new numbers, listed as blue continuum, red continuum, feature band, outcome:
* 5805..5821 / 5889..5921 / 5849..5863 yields 0.04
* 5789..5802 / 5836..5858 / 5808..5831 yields 0.18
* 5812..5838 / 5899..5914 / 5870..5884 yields 0.08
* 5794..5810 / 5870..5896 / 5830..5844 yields -0.34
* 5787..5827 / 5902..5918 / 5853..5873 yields 0.44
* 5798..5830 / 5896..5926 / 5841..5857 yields 0.07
